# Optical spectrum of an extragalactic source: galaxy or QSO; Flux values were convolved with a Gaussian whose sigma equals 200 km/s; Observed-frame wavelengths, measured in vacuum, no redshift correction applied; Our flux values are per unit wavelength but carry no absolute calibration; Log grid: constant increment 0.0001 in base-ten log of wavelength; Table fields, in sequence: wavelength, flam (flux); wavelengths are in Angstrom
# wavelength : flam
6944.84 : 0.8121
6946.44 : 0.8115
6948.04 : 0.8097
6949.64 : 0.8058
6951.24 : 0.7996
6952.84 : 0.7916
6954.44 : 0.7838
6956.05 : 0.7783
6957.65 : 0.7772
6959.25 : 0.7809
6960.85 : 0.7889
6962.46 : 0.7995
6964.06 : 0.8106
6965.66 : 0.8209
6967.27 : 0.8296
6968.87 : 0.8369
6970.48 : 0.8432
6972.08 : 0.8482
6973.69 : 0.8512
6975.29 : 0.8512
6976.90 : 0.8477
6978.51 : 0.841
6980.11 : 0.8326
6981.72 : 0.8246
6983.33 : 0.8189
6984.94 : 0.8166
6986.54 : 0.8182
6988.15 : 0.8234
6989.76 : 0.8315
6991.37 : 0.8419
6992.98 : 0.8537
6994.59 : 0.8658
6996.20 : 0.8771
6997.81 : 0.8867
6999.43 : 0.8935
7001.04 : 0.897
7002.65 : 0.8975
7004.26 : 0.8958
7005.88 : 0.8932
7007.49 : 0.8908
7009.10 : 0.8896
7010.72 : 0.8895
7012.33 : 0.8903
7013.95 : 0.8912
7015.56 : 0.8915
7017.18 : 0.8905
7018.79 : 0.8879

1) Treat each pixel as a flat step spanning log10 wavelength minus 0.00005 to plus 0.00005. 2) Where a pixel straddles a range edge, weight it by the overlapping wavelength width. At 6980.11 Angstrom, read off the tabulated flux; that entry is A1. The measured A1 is 0.8326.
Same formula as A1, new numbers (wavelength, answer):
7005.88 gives 0.8932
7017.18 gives 0.8905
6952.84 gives 0.7916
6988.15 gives 0.8234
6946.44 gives 0.8115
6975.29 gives 0.8512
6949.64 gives 0.8058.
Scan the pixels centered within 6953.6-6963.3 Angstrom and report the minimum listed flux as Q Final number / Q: 0.7772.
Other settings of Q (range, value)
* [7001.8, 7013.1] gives 0.8895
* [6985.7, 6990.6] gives 0.8182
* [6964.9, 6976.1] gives 0.8209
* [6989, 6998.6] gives 0.8315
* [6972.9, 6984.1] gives 0.8189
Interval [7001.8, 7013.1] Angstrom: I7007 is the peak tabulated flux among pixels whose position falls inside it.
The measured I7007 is 0.8975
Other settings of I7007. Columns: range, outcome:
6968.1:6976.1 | 0.8512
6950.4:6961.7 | 0.7996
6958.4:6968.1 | 0.8296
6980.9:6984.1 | 0.8246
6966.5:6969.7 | 0.8369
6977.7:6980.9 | 0.841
